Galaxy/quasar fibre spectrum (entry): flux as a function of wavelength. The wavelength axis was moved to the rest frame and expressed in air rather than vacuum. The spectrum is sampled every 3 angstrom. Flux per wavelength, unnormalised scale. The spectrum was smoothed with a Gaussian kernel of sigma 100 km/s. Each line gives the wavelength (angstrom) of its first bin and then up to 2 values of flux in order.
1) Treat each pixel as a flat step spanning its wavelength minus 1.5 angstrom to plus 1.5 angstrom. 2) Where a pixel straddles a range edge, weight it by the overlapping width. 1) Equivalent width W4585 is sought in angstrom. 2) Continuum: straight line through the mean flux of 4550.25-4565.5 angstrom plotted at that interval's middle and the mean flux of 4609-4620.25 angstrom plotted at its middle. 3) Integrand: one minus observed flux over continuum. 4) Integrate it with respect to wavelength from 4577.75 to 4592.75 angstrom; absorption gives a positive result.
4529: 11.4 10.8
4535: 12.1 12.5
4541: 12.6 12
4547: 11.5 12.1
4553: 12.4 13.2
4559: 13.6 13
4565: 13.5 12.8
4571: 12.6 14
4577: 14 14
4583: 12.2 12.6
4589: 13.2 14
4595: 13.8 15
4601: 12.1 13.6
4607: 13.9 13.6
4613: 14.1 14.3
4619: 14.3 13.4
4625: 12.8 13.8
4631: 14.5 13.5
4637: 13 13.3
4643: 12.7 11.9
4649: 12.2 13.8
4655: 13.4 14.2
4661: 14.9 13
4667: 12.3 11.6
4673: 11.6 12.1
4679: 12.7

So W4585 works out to 0.4 angstrom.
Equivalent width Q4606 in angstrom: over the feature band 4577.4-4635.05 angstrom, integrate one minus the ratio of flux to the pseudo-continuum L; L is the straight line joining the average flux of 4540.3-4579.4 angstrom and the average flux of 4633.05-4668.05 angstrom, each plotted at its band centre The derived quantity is -2.5 angstrom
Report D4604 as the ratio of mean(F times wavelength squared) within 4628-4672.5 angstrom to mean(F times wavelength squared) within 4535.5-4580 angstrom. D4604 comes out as 1.06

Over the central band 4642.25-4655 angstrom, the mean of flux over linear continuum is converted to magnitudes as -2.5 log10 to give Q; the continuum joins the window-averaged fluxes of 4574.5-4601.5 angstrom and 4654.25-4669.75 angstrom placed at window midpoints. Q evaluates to 0.06 mag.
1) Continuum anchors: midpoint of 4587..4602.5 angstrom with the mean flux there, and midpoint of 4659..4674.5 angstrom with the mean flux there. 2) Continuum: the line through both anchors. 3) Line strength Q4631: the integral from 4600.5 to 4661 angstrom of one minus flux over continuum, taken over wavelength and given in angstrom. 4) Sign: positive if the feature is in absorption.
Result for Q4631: -1.5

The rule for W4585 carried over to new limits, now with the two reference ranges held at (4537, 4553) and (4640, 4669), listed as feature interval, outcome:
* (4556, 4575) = -1.4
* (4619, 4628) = -0.4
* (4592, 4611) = -1.6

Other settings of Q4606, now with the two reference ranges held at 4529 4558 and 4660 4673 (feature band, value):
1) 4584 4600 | -1.6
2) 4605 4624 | -2.2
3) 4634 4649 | -0.2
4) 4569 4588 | -1.4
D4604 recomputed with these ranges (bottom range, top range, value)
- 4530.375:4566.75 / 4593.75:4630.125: 1.13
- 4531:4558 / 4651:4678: 1.12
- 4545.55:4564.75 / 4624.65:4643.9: 1.09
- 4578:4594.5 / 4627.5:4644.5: 1.04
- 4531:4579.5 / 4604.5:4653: 1.09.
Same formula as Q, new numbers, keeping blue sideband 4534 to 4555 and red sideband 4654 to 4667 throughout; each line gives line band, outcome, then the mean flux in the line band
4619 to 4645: -0.01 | 13.4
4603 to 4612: -0.06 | 13.7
